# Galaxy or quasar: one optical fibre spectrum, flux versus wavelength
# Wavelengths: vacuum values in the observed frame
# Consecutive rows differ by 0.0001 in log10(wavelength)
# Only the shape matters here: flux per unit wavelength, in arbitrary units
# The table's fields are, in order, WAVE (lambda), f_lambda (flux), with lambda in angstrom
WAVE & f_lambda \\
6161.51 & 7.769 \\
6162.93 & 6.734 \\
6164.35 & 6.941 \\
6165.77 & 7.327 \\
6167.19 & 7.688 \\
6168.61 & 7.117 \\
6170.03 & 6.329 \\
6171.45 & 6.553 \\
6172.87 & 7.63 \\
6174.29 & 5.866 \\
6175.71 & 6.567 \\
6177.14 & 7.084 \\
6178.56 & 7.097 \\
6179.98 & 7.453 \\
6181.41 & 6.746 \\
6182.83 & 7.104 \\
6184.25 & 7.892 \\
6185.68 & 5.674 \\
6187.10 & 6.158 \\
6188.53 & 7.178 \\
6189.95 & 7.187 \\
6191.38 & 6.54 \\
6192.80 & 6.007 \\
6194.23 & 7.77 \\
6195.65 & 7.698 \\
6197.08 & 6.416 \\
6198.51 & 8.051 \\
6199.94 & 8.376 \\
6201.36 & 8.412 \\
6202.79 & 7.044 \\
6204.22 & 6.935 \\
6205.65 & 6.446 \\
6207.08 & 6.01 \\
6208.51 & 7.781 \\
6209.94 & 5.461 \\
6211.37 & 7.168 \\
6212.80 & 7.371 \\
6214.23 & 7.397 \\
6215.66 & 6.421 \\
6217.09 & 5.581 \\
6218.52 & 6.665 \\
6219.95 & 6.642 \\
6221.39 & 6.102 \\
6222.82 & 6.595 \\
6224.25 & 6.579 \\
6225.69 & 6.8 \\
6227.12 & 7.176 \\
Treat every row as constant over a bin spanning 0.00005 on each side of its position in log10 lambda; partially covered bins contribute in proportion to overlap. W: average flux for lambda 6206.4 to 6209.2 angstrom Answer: 6.9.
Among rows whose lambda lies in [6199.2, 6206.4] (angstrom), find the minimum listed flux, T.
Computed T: 6.446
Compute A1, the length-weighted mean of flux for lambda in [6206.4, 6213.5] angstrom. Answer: 6.76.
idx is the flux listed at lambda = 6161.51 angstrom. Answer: 7.769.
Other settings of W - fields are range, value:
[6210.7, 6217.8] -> 6.79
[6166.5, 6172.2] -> 6.93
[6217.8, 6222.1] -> 6.46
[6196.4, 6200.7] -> 7.64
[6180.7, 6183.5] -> 6.93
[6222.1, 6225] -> 6.59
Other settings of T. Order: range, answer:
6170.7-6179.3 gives 5.866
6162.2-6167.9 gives 6.734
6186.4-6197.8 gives 6.007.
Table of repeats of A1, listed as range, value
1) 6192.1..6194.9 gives 6.87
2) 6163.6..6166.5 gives 7.13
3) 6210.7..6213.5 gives 7.27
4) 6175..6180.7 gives 7.04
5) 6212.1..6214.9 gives 7.39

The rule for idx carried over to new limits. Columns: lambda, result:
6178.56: 7.097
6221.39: 6.102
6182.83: 7.104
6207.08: 6.01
